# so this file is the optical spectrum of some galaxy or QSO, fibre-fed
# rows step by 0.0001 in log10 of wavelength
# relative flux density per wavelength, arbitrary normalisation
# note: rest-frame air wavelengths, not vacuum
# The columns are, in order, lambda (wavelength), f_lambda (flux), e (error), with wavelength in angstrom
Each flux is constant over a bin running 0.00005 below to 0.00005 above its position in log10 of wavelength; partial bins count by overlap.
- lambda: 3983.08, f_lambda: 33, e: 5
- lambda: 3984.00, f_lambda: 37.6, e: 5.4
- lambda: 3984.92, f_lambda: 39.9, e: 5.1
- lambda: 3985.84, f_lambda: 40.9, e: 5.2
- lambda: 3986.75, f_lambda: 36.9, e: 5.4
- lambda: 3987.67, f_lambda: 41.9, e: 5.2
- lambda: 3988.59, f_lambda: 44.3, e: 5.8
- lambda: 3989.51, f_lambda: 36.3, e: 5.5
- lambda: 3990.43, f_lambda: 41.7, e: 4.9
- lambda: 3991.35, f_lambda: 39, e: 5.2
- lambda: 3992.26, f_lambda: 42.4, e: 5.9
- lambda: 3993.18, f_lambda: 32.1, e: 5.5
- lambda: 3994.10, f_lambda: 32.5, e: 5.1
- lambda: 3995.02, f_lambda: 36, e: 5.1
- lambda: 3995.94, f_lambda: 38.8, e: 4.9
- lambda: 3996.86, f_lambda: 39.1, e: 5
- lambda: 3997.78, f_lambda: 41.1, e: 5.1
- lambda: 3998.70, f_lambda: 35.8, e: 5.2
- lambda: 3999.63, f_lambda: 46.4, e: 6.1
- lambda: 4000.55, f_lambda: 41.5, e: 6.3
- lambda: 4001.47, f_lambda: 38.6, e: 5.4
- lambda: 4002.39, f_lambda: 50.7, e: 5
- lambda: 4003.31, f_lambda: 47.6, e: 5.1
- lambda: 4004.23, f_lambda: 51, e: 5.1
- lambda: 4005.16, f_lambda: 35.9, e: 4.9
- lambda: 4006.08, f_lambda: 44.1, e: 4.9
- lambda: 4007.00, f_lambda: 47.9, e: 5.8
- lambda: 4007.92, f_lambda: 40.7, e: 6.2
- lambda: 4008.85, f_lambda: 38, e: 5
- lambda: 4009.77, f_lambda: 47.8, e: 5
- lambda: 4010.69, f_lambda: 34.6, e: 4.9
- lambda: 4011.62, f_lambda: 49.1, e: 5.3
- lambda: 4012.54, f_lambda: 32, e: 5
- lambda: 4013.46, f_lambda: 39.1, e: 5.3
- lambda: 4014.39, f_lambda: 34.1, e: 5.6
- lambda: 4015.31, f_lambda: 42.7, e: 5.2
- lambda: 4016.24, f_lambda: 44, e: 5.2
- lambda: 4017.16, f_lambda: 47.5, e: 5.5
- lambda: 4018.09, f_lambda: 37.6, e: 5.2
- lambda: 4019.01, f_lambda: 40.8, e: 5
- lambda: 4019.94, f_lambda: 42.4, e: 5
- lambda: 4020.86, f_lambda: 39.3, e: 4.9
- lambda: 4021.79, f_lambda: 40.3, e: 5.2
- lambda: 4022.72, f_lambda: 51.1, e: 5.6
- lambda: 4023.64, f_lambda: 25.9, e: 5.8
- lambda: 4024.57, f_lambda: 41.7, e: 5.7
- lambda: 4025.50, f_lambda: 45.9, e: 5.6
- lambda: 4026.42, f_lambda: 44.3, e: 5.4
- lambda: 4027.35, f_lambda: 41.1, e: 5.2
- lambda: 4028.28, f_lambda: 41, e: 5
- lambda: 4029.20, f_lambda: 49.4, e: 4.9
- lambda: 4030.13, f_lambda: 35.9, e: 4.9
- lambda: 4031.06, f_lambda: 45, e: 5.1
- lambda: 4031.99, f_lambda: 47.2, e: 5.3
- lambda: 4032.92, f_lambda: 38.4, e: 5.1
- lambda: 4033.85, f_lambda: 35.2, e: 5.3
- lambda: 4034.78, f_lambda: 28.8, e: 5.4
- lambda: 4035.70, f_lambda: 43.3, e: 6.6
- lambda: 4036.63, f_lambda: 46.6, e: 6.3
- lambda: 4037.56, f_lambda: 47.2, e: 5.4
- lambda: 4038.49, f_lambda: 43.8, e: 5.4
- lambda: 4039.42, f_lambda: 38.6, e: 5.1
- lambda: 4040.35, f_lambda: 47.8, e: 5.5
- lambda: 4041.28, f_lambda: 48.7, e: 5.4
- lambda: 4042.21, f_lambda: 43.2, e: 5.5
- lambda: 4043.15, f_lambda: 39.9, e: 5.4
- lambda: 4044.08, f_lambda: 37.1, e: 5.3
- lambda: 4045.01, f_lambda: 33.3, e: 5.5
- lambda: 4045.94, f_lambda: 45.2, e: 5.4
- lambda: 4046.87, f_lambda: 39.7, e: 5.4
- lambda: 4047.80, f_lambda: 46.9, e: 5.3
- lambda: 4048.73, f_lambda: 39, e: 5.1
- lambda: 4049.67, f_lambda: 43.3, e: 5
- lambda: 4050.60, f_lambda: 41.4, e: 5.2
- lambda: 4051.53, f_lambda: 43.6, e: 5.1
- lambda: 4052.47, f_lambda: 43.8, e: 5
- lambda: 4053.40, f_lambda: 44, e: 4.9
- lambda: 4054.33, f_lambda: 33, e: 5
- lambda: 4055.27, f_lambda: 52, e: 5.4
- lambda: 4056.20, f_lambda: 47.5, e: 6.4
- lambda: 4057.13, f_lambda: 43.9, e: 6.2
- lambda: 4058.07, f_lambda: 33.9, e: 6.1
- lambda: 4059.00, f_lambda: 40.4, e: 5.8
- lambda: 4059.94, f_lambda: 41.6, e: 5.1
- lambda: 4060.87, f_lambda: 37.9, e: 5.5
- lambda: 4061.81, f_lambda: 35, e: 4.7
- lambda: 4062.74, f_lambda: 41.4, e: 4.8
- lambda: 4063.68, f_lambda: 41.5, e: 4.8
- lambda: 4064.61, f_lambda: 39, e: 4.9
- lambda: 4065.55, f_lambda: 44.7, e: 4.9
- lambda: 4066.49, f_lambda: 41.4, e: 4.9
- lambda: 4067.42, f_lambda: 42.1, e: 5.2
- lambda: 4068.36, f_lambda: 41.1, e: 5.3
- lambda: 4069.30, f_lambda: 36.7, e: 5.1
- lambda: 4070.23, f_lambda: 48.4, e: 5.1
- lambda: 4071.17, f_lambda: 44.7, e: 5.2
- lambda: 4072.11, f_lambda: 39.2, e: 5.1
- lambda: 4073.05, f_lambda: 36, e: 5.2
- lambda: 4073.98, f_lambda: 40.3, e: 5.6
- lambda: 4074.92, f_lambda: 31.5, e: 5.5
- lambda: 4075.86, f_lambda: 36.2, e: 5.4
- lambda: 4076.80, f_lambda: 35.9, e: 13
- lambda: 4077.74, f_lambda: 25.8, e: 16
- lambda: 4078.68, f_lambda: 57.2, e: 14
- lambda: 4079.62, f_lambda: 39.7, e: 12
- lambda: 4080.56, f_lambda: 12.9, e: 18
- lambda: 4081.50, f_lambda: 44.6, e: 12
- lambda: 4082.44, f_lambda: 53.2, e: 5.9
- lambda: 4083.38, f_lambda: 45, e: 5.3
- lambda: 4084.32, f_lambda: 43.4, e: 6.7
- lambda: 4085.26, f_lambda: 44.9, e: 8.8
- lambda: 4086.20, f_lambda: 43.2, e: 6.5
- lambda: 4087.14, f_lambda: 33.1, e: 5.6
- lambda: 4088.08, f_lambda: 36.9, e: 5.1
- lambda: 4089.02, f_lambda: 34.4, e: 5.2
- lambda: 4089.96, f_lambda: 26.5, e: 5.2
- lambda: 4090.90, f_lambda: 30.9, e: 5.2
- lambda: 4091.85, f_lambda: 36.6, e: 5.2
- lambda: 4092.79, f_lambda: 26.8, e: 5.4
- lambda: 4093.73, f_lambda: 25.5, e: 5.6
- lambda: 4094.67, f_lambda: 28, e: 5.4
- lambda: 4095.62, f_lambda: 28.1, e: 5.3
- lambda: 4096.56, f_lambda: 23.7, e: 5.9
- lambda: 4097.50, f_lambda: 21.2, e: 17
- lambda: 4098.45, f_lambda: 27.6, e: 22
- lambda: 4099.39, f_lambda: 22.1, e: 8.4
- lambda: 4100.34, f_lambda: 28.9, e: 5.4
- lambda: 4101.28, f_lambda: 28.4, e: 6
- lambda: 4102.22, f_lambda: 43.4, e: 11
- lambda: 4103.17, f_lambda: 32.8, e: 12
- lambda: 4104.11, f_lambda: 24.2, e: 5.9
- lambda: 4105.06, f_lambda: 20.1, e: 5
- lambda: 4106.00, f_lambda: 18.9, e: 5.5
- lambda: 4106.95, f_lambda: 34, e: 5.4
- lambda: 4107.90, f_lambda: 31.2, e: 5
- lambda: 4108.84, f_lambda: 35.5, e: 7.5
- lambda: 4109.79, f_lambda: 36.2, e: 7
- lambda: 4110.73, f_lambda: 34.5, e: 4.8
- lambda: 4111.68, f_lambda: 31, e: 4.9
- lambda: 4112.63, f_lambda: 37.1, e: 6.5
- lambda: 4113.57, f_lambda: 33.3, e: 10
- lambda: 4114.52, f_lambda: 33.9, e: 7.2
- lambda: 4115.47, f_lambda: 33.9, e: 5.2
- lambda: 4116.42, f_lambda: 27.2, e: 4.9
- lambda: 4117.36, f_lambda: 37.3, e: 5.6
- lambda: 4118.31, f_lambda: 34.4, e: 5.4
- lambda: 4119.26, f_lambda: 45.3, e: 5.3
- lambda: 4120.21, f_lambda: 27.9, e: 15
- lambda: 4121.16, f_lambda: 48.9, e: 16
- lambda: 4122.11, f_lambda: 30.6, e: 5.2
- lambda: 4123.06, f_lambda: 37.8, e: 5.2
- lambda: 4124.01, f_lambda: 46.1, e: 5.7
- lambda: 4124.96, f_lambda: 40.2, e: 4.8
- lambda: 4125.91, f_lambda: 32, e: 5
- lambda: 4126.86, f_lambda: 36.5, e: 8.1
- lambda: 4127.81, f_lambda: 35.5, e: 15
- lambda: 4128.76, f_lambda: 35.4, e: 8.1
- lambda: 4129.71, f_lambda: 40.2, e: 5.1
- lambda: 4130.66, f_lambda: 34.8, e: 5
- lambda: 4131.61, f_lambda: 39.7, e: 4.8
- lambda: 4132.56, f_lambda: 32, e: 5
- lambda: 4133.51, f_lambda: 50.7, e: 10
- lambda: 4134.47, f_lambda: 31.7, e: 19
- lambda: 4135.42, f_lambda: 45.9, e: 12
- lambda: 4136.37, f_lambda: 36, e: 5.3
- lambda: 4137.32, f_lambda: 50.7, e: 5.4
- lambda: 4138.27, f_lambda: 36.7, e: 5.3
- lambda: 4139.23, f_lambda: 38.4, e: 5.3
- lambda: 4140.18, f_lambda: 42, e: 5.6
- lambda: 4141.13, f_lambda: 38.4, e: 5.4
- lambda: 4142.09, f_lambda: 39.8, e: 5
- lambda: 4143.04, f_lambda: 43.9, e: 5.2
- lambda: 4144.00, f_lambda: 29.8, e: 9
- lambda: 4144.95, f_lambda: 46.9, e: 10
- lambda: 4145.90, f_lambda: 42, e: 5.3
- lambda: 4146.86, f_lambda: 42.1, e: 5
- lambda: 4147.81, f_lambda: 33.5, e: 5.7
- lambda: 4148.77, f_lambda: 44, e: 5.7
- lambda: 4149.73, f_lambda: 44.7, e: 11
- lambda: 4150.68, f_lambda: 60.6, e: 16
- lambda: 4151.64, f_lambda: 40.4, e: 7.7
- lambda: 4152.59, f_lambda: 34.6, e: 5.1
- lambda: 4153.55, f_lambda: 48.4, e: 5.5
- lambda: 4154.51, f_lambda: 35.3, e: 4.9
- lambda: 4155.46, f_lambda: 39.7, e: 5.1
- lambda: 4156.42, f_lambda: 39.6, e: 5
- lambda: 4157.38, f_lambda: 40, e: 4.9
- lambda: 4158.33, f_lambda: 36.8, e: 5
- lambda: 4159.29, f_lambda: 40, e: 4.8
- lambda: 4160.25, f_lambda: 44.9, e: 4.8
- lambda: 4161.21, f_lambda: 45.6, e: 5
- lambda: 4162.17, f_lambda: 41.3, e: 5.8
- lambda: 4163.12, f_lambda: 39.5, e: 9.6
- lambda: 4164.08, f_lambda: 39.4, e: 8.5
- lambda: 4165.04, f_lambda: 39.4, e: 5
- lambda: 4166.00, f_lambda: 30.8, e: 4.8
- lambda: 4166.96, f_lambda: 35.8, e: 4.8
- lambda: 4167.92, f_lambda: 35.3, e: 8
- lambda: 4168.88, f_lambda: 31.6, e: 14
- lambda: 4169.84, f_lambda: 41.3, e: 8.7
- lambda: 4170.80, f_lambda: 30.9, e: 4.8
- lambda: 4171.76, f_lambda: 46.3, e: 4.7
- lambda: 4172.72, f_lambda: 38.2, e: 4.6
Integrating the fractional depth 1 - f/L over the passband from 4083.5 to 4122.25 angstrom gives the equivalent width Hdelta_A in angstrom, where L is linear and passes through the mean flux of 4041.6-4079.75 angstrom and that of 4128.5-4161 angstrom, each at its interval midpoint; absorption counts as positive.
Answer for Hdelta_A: 7.9 angstrom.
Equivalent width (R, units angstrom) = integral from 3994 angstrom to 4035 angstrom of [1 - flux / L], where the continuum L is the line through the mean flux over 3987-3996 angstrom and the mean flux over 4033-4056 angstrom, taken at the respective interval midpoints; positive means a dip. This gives -1.32 angstrom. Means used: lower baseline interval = 38.4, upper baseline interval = 41.9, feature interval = 41.2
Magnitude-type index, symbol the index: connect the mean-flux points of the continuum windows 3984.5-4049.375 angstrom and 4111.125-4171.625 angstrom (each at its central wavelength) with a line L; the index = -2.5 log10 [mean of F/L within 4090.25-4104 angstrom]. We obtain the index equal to 0.35 mag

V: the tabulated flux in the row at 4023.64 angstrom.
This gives 25.9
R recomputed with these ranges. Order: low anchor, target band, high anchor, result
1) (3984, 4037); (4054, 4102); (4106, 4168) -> 3.5 angstrom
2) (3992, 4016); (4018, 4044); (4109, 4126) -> -1.4 angstrom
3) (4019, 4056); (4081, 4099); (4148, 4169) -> 3.0 angstrom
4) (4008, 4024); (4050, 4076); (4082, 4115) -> -3.6 angstrom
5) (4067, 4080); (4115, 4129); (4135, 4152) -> 1.6 angstrom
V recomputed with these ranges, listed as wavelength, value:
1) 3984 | 37.6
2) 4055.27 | 52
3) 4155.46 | 39.7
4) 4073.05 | 36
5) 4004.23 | 51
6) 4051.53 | 43.6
